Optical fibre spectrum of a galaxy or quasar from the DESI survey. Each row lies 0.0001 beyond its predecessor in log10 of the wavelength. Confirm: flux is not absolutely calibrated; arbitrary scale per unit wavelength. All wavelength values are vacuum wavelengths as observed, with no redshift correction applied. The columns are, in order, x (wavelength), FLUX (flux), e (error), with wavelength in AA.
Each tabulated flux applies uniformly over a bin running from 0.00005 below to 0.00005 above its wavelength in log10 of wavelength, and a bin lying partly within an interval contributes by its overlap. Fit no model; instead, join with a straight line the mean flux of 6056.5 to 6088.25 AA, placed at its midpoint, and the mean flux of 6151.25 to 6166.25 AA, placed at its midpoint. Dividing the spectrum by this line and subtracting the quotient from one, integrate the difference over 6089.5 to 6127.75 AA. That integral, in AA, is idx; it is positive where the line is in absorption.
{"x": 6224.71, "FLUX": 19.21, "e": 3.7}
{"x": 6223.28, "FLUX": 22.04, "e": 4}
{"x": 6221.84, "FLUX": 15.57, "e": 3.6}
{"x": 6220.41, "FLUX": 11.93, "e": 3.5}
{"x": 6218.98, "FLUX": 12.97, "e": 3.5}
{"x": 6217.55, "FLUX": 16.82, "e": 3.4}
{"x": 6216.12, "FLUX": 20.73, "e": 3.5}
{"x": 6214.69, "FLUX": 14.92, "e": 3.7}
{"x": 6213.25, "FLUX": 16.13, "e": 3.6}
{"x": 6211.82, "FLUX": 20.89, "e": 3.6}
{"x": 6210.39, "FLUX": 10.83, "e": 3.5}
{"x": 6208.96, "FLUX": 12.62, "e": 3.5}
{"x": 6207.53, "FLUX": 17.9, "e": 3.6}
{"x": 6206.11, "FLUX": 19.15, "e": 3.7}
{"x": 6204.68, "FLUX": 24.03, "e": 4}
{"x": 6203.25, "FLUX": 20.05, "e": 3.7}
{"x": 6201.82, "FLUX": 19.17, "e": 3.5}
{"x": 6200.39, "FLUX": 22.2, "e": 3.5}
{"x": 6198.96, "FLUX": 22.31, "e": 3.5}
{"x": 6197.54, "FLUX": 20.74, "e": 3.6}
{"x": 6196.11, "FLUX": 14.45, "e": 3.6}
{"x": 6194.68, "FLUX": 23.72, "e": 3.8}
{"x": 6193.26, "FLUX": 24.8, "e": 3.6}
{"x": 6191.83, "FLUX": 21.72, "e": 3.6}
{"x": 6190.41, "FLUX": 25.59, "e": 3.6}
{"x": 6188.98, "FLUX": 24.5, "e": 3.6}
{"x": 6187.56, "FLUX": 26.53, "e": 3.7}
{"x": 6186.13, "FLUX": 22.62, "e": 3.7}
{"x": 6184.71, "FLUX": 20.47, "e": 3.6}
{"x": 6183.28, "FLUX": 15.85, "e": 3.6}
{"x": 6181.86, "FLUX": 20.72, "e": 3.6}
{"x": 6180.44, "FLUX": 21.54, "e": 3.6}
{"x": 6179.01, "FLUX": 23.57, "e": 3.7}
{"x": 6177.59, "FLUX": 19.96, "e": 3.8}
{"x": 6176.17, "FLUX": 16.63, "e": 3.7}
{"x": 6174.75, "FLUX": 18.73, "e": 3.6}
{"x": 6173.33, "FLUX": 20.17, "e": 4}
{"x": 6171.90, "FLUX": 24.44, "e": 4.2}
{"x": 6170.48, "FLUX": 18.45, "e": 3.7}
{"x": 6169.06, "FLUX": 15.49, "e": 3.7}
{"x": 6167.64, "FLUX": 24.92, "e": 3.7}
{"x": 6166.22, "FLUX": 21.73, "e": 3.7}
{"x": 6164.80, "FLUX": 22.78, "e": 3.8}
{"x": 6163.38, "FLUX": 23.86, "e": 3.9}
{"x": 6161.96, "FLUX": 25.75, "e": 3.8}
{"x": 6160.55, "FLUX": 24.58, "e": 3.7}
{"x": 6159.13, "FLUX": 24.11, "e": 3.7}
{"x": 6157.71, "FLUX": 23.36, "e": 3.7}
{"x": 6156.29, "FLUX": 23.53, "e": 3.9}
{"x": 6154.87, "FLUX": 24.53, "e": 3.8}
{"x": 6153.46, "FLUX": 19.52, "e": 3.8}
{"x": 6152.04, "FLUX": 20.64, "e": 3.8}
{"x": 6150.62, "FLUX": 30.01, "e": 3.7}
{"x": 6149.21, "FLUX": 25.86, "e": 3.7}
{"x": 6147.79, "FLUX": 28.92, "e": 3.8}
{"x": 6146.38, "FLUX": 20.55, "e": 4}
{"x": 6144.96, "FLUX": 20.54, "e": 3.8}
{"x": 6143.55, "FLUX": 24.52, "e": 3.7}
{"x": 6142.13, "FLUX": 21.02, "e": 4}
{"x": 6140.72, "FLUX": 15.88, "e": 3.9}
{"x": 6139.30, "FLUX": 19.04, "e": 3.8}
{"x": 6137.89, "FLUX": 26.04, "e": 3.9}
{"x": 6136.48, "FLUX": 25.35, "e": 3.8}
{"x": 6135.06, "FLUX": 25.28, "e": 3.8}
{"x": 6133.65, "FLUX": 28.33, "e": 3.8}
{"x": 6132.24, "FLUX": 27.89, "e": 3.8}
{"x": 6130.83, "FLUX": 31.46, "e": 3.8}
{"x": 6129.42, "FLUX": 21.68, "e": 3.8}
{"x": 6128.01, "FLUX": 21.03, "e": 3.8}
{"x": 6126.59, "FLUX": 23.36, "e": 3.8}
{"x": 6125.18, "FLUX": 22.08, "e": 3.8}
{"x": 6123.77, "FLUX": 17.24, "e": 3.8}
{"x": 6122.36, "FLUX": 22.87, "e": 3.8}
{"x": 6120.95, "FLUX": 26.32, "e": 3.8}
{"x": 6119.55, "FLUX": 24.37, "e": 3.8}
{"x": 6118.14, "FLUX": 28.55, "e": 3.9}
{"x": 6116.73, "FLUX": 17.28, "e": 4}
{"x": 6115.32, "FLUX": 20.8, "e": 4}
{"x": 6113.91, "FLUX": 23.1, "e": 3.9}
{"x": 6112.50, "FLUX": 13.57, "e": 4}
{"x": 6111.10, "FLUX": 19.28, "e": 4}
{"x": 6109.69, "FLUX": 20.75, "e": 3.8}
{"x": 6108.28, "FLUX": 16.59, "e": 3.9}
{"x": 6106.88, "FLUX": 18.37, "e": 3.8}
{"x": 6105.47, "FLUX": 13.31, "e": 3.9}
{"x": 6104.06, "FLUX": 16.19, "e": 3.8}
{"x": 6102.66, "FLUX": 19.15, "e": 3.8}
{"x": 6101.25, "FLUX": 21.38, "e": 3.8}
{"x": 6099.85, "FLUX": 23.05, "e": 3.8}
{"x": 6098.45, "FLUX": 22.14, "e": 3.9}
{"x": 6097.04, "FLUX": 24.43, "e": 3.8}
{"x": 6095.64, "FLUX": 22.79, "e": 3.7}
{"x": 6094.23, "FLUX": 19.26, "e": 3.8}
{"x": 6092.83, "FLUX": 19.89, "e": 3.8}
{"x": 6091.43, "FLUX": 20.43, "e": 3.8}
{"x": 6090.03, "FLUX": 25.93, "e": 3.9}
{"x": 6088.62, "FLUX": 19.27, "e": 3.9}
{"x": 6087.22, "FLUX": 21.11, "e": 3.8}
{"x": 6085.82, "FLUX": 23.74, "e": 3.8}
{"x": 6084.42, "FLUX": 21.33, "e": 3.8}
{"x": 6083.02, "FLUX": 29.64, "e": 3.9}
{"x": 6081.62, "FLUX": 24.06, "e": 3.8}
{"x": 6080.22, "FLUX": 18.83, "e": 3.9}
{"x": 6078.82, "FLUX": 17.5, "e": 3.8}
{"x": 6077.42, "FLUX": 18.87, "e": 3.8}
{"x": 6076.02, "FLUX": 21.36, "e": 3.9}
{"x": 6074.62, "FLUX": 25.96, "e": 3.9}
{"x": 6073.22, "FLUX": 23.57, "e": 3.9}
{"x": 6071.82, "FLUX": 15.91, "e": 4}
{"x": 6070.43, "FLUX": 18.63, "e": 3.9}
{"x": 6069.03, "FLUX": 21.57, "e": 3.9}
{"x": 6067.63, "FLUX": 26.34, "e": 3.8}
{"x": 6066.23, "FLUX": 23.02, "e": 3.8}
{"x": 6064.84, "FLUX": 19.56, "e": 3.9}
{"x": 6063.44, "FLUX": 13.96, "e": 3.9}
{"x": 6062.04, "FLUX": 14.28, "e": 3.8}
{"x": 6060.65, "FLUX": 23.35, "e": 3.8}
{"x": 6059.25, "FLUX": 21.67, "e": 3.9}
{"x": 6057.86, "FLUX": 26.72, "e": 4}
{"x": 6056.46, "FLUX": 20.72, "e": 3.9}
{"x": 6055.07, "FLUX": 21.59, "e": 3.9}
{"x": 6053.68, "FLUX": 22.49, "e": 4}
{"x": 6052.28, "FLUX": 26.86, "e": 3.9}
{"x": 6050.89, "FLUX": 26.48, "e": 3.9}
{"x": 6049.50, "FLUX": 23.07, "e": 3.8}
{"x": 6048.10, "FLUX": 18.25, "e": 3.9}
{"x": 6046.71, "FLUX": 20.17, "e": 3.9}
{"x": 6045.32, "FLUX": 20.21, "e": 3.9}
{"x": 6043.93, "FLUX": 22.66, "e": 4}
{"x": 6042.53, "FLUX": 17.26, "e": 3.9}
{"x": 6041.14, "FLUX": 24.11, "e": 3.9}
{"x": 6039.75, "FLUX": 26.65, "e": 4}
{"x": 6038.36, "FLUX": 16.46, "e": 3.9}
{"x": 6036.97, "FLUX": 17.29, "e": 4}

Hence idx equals 2.3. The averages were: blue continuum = 21.4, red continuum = 23.2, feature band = 20.8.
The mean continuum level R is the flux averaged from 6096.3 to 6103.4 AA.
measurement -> 22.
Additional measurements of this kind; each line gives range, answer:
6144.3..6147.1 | 20.6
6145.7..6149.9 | 25.1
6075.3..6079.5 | 19.3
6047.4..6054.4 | 23.4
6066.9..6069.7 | 23.9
